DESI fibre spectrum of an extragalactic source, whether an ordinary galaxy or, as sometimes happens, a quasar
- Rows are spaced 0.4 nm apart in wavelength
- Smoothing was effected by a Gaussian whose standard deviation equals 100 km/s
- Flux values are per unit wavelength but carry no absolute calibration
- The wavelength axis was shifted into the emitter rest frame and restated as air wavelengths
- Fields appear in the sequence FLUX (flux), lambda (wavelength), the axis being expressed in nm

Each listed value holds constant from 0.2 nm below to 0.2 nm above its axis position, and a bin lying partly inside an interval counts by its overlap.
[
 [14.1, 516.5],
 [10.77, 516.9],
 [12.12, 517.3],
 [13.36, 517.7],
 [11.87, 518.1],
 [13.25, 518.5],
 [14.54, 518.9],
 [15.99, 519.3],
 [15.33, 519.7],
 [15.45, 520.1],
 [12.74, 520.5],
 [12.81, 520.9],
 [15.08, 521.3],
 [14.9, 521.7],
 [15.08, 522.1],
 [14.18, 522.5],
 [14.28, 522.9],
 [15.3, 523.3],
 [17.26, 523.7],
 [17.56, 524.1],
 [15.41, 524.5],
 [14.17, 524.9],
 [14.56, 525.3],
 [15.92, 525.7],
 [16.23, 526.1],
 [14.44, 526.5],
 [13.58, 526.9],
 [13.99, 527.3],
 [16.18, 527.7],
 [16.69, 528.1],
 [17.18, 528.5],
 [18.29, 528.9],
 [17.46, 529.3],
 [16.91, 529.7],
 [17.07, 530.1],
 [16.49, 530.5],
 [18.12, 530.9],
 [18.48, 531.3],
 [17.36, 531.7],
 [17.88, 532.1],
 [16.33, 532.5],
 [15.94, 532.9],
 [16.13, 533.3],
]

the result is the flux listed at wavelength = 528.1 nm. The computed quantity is 16.69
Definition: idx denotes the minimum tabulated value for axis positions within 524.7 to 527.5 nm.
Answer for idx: 13.58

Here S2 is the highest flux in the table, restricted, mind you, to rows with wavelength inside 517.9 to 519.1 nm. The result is 14.54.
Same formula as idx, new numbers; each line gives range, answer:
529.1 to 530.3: 16.91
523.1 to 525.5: 14.17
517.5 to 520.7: 11.87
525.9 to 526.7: 14.44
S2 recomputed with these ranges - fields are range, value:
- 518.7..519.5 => 15.99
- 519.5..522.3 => 15.45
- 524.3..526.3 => 16.23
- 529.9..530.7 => 17.07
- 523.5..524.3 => 17.56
